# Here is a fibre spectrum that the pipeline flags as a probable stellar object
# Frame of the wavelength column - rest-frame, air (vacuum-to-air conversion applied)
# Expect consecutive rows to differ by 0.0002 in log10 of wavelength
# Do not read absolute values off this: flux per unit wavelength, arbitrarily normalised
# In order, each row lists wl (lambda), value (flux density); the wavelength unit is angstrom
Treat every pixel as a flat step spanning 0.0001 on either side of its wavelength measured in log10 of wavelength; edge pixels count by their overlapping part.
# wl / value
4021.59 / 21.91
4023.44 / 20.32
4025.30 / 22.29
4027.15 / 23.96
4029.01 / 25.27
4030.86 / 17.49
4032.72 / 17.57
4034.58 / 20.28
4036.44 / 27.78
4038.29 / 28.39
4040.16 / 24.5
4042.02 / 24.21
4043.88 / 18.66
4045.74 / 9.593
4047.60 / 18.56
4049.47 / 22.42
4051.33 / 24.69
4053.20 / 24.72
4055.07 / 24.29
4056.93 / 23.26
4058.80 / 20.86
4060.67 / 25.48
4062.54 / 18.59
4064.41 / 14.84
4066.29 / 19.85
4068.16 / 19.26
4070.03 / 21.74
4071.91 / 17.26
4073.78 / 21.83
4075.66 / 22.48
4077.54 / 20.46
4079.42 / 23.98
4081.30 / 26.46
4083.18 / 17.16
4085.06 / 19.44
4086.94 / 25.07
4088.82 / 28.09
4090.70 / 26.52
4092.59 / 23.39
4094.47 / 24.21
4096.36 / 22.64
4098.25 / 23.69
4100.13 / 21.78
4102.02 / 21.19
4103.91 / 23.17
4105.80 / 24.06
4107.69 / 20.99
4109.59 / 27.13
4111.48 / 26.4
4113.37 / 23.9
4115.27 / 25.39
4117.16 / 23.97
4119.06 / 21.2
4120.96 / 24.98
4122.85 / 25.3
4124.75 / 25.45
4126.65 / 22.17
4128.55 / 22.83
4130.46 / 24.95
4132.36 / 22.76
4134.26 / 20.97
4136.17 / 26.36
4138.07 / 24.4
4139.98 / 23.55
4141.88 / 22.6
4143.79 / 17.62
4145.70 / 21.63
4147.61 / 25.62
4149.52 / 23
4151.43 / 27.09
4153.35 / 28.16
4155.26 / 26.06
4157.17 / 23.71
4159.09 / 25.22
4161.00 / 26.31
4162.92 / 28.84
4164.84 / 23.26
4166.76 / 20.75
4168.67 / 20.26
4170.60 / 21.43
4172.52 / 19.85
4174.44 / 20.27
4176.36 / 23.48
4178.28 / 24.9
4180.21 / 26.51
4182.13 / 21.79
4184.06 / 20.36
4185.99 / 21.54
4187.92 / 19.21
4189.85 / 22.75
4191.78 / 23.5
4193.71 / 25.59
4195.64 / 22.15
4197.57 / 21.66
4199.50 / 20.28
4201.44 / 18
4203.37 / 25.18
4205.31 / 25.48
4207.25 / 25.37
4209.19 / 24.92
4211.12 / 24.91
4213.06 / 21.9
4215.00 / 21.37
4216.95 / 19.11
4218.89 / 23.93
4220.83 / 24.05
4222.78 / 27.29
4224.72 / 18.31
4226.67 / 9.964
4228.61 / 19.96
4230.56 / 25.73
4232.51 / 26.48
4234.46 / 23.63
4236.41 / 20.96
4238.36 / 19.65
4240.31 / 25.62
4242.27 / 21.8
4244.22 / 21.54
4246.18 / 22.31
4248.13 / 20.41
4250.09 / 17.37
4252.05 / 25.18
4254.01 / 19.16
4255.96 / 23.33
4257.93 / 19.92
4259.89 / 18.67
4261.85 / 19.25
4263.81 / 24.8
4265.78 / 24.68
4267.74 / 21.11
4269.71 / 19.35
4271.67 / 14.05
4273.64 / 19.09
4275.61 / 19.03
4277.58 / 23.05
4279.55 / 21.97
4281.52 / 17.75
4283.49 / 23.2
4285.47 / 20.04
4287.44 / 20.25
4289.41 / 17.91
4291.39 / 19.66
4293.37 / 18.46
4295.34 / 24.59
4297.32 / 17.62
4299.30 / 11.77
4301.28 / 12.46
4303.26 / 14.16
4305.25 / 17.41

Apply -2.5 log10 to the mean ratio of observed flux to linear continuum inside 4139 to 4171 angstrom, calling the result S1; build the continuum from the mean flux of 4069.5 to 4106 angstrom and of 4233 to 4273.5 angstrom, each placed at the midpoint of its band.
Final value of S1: -0.08 mag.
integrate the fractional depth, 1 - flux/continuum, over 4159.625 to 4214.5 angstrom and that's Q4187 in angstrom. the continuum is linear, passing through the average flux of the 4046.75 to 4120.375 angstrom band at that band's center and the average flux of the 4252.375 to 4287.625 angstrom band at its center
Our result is -3.6 angstrom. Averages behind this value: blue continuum 22.6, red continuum 20.6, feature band 22.9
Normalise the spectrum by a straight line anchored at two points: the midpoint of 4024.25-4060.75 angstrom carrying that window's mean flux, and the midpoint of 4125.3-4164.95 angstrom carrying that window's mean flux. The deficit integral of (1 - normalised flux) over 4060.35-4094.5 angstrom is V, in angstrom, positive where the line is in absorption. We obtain 1.6 angstrom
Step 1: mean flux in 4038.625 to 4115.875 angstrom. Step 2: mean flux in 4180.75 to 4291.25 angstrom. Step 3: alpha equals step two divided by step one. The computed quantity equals 1.0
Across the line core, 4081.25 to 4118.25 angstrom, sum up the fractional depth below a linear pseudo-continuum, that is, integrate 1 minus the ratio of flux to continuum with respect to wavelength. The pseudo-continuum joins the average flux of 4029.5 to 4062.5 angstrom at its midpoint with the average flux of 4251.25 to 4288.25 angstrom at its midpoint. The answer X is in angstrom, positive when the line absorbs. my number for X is -3.5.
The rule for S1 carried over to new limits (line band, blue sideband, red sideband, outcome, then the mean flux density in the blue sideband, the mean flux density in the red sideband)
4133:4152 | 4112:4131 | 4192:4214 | 0.029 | 24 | 23.2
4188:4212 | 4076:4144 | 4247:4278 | -0.070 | 23.5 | 20.5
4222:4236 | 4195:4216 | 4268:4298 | 0.019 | 22.8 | 19.8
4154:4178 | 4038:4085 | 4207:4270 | -0.087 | 21.2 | 21.9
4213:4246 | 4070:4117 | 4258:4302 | -0.068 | 23.2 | 19.5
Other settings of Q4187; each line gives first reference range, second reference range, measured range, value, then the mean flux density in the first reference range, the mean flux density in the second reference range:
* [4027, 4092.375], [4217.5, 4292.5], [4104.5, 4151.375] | -4.6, 21.8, 21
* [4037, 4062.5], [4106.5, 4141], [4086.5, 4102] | -0.6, 22.2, 24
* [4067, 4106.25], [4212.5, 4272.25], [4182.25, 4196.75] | -0.2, 22.5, 21.4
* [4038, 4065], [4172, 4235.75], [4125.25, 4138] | -0.9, 21.5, 22.4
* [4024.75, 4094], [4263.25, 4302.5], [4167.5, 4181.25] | -1.1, 21.9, 19.5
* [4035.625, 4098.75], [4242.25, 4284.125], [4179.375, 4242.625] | -3.8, 22.2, 20.7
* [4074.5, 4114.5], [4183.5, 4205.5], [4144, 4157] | -1.2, 23.4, 22.1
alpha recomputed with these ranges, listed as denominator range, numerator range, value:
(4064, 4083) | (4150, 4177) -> 1.15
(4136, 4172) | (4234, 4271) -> 0.90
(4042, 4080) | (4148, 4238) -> 1.11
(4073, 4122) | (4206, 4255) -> 0.94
